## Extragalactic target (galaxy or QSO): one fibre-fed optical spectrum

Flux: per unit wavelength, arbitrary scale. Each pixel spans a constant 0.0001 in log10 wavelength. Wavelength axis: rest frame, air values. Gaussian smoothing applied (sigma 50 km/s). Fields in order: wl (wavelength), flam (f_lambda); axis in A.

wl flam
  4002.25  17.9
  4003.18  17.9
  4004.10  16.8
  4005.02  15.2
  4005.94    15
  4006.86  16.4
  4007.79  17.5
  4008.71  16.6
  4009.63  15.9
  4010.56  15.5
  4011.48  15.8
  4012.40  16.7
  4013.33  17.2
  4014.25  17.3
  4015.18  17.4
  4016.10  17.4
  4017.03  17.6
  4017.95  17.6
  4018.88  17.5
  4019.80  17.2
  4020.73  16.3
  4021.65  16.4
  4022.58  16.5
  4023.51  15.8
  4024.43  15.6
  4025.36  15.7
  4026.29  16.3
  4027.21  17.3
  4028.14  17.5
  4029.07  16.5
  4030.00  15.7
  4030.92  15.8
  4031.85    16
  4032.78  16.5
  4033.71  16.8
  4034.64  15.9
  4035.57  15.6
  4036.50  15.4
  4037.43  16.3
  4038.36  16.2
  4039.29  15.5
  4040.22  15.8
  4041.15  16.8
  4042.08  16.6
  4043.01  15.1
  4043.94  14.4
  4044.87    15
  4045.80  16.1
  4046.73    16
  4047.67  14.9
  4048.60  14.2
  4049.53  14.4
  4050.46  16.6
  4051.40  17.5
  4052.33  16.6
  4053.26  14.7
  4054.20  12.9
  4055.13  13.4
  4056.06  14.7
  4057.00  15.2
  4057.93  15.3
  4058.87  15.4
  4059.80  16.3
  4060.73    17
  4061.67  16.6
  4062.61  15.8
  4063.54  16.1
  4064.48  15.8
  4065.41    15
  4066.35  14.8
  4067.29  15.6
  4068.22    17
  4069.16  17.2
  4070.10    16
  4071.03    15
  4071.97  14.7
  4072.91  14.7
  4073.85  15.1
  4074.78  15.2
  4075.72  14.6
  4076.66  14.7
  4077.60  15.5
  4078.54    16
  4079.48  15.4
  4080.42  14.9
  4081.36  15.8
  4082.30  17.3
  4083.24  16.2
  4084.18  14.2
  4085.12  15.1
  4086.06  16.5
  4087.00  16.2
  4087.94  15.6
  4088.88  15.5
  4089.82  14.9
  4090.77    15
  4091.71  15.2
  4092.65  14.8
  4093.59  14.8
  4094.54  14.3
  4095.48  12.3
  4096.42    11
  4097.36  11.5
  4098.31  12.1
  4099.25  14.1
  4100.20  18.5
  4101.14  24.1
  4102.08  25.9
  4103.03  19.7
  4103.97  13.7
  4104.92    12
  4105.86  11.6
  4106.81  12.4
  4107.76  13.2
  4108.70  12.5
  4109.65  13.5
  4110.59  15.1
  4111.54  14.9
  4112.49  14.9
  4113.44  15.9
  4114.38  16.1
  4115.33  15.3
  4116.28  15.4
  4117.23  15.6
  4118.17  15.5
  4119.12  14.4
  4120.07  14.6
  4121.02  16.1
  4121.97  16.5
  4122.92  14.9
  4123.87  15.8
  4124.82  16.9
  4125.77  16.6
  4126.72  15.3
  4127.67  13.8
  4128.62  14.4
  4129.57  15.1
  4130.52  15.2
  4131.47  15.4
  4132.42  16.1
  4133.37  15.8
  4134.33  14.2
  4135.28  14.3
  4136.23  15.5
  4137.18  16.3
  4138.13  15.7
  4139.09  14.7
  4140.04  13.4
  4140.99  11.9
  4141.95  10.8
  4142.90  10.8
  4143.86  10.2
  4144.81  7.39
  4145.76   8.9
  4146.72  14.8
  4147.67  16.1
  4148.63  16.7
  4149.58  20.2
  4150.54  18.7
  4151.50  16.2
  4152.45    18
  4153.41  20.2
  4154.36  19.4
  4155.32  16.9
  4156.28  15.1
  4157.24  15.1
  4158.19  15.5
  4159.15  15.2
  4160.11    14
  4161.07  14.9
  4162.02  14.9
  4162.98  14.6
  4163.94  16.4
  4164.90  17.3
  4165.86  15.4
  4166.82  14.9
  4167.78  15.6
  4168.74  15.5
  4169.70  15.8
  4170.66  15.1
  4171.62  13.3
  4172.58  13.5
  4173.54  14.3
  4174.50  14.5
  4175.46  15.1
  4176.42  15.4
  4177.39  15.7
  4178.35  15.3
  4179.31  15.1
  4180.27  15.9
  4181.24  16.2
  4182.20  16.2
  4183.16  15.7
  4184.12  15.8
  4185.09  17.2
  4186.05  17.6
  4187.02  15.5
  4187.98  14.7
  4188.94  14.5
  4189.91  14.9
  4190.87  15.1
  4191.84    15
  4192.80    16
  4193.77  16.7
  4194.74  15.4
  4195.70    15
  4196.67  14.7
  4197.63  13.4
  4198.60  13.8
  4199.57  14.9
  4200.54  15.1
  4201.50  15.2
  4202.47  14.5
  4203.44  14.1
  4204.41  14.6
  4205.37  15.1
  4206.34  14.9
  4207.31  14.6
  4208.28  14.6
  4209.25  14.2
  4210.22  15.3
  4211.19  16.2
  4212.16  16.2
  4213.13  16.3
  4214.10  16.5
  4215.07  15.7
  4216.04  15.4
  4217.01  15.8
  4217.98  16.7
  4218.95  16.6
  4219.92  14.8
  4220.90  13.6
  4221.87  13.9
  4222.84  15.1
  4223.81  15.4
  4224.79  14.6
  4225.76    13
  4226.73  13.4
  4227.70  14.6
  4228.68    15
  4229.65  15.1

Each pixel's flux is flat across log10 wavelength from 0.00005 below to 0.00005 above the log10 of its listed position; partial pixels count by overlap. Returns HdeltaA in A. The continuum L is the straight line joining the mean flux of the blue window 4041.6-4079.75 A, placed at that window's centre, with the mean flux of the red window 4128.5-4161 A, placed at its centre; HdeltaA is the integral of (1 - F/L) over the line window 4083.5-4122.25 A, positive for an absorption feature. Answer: 0.2 A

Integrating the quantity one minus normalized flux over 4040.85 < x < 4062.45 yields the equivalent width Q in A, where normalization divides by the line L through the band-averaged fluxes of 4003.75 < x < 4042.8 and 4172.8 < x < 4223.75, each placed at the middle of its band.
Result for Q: 1.0 A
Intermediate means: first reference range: 16.4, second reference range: 15.3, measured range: 15.5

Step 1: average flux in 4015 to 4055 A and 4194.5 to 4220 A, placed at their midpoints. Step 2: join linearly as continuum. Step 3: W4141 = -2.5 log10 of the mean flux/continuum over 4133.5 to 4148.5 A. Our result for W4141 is 0.180 mag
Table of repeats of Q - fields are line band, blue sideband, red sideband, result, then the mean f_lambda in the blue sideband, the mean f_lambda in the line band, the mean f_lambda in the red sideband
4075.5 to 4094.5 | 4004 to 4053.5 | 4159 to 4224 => 0.57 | 16.2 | 15.4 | 15.2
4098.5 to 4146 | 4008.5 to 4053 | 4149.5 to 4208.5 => 2.91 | 16.2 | 14.8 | 15.5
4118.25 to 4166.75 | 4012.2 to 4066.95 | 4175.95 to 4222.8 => 1.33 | 16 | 15.1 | 15.3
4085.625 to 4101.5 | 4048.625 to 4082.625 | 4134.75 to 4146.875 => -0.65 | 15.5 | 15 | 12.6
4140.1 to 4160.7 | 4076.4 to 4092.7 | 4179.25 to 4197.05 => 1.02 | 15.5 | 14.8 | 15.7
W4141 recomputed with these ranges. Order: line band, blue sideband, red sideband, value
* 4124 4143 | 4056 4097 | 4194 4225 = 0.04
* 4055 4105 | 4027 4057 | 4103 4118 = -0.05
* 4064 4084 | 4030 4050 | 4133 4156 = -0.01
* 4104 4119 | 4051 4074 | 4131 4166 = 0.07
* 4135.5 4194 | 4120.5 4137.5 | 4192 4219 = 0.01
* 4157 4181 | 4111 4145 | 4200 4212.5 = -0.02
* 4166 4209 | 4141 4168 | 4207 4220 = 0.02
